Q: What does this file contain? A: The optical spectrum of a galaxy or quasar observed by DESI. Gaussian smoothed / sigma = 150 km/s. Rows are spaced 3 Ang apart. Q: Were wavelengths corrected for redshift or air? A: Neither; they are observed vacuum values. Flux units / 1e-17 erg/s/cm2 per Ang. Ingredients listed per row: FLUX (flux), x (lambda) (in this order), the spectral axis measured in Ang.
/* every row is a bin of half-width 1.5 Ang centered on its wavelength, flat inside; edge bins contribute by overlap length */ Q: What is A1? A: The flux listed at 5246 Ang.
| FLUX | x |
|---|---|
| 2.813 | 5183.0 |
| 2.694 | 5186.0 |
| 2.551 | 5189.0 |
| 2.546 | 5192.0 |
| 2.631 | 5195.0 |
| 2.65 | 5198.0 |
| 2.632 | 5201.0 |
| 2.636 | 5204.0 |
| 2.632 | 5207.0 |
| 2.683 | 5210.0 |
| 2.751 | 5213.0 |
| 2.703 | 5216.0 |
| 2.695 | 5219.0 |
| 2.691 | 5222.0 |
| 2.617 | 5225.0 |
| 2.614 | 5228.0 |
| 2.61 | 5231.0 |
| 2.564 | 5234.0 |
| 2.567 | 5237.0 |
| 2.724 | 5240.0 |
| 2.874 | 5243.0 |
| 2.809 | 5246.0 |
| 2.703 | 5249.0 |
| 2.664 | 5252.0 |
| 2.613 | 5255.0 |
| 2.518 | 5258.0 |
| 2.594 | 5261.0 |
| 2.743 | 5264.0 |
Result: 2.809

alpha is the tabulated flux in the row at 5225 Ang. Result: 2.617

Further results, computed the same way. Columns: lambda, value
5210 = 2.683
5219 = 2.695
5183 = 2.813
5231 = 2.61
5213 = 2.751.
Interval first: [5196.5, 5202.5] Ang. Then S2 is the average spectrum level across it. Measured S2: 2.64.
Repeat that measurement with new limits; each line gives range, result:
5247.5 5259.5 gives 2.62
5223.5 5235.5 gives 2.6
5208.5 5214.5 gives 2.72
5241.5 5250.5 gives 2.8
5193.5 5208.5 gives 2.64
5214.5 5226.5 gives 2.68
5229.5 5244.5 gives 2.67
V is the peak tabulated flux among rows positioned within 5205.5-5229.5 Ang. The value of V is 2.751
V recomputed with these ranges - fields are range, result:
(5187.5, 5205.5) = 2.65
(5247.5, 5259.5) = 2.703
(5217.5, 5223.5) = 2.695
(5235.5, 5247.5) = 2.874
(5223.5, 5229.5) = 2.617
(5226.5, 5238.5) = 2.614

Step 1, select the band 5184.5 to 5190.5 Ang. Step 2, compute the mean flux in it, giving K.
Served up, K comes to 2.62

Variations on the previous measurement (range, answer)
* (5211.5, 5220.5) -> 2.72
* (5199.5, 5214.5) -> 2.67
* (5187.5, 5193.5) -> 2.55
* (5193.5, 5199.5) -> 2.64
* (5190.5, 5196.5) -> 2.59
